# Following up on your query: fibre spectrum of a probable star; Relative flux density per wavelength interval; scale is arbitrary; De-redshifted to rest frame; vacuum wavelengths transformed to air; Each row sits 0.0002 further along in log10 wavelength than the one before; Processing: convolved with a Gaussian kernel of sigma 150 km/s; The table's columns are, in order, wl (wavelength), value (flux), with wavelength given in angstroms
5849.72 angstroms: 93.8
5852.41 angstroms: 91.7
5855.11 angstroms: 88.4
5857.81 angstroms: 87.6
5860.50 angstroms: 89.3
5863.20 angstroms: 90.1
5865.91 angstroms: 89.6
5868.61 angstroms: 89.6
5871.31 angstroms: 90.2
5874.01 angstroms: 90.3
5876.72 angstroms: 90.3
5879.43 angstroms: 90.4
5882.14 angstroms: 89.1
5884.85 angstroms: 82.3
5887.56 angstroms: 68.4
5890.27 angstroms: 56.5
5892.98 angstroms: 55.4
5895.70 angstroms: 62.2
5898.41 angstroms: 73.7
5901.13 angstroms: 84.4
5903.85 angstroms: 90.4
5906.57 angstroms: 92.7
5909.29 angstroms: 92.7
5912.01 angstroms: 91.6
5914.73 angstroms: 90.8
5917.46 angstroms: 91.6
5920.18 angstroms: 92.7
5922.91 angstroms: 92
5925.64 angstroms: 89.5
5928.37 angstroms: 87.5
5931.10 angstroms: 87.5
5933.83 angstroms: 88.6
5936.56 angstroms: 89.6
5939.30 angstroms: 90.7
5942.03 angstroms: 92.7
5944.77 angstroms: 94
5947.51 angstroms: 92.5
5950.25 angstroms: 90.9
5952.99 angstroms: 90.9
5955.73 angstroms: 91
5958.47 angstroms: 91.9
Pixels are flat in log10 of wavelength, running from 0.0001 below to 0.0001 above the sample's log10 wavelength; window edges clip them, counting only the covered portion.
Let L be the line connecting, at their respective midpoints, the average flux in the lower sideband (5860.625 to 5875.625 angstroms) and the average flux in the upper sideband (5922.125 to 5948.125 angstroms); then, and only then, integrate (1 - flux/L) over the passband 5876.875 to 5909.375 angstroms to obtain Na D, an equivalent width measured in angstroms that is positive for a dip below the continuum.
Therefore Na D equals 4.3 angstroms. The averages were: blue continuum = 89.9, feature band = 78.1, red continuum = 90.4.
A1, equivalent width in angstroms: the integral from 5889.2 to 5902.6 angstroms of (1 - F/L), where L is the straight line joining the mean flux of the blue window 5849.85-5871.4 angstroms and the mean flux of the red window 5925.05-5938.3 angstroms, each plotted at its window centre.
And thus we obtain 3.35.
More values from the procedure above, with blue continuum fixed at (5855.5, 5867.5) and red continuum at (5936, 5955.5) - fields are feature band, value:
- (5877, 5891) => 1.6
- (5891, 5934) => 2.8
